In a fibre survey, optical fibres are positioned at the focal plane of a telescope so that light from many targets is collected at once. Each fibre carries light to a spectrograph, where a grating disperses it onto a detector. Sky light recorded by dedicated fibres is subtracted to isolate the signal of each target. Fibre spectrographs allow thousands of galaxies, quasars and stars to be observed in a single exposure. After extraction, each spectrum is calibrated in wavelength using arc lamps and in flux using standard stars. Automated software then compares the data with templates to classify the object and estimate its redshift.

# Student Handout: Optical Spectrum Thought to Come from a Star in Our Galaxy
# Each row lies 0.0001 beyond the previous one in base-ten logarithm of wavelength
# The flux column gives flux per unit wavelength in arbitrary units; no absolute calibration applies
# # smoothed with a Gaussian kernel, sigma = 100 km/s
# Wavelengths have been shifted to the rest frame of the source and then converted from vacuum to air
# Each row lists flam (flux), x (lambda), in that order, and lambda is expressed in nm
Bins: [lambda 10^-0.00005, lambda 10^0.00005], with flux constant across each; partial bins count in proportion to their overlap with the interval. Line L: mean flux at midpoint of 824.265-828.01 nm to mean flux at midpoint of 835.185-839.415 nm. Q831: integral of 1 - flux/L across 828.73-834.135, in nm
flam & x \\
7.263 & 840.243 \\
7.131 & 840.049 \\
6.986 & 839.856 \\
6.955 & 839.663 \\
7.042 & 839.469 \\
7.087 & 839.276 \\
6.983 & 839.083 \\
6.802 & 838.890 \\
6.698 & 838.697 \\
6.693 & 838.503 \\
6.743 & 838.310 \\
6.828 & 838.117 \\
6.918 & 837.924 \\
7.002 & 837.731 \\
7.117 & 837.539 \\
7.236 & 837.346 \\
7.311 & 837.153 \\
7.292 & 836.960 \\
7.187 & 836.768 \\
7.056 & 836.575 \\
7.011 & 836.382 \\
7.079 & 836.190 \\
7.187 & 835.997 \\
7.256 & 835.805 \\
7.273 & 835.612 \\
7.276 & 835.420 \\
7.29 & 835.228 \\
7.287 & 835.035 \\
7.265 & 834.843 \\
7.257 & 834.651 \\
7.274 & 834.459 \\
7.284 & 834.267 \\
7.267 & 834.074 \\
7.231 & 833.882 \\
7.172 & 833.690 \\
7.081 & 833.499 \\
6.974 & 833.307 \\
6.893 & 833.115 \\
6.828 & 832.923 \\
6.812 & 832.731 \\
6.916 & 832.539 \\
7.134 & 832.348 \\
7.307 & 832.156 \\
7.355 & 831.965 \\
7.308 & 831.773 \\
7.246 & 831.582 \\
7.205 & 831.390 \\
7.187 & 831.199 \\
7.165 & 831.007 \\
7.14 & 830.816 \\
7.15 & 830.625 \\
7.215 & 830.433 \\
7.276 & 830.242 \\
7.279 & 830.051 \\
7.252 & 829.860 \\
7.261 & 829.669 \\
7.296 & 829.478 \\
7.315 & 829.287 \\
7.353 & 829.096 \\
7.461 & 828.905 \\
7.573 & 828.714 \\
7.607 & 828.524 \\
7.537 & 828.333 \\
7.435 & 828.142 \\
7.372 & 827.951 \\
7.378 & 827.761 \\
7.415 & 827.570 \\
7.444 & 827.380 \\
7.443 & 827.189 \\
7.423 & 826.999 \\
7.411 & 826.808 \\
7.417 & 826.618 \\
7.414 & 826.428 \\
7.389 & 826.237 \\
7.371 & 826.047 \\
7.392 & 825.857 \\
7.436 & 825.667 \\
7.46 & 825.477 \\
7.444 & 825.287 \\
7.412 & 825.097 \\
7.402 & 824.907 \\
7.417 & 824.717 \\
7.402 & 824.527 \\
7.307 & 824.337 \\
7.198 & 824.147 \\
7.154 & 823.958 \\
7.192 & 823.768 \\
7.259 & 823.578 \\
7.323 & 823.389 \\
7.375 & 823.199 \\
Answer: 0.04 nm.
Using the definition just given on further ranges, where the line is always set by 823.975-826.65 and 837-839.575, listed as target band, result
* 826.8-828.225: -0.020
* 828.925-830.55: -0.011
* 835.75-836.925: -0.018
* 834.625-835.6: -0.029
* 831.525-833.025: 0.010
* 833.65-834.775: -0.025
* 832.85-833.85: 0.016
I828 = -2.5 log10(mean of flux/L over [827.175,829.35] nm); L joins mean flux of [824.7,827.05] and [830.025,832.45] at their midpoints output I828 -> -0.02 mag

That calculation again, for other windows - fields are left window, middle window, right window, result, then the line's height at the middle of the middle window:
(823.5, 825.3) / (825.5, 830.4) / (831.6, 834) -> -0.03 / 7.22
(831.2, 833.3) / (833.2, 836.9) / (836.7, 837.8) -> -0.01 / 7.16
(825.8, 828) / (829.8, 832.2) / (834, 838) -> 0.01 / 7.31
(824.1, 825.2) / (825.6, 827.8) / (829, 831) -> -0.01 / 7.32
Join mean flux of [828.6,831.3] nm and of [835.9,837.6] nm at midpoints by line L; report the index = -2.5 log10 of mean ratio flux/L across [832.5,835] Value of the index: 0.017 mag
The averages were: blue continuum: 7.28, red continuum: 7.16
